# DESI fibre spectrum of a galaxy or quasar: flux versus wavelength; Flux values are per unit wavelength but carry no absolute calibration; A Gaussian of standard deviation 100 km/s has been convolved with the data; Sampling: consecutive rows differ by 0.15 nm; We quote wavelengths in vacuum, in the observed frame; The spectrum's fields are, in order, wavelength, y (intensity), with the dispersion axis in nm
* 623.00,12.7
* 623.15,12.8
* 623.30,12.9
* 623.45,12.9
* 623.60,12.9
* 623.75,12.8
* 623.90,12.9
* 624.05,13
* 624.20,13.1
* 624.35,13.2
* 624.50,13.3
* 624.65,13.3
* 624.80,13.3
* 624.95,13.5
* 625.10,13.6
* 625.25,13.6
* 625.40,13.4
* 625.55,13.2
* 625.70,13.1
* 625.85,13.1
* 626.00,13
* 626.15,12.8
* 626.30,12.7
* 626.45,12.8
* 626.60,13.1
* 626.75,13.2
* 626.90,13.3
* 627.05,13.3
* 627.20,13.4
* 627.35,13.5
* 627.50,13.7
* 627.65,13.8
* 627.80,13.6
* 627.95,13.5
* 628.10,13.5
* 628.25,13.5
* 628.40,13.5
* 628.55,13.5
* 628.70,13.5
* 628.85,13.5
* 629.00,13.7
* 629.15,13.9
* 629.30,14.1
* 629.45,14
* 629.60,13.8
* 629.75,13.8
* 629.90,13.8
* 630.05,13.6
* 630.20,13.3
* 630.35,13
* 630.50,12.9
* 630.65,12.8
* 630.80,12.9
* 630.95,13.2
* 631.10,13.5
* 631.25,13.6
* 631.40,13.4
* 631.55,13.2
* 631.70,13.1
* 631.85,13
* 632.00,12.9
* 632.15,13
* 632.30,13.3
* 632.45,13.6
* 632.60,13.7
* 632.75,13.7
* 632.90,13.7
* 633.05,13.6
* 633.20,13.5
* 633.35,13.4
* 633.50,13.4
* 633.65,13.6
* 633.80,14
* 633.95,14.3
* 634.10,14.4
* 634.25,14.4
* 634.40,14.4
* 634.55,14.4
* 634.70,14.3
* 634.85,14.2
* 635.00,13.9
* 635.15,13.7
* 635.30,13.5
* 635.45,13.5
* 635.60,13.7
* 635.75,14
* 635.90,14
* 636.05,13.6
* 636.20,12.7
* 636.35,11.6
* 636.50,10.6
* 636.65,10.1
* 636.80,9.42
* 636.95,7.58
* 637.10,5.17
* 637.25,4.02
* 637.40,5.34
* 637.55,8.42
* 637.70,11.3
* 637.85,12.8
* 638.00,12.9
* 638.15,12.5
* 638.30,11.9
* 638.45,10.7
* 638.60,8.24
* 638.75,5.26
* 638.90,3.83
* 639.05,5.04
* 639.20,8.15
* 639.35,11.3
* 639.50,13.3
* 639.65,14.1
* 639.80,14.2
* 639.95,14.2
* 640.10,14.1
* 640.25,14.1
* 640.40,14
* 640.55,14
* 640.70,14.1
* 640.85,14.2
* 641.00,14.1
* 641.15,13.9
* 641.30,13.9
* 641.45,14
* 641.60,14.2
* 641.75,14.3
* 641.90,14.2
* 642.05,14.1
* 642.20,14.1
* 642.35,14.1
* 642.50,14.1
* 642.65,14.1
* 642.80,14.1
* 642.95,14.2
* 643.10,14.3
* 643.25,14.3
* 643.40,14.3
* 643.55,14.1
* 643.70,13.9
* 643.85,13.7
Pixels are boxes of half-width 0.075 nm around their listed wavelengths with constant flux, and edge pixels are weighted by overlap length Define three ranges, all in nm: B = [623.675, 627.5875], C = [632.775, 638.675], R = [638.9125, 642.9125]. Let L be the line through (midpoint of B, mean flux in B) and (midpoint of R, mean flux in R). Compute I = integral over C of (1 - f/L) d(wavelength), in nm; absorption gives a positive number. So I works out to 0.51 nm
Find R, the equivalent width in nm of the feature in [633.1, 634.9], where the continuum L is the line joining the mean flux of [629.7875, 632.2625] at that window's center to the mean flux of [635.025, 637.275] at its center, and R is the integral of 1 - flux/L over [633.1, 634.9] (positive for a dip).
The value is -0.28 nm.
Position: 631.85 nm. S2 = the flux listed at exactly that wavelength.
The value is 13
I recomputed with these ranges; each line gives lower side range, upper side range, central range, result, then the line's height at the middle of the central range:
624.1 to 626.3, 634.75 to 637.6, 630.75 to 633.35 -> -0.33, 11.9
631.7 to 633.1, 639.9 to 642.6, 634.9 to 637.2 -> 0.32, 13.7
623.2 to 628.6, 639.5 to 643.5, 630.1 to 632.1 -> 0.06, 13.5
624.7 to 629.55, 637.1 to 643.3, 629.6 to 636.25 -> -0.41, 12.8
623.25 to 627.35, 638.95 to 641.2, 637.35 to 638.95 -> 0.41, 12.8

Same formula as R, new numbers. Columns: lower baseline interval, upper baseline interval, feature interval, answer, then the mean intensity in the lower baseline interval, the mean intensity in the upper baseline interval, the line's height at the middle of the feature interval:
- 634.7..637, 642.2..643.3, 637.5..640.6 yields 0.50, 12.5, 14.2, 13.3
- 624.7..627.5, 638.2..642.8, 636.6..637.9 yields 0.47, 13.2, 12.5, 12.7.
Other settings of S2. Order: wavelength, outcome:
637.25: 4.02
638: 12.9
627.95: 13.5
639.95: 14.2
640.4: 14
